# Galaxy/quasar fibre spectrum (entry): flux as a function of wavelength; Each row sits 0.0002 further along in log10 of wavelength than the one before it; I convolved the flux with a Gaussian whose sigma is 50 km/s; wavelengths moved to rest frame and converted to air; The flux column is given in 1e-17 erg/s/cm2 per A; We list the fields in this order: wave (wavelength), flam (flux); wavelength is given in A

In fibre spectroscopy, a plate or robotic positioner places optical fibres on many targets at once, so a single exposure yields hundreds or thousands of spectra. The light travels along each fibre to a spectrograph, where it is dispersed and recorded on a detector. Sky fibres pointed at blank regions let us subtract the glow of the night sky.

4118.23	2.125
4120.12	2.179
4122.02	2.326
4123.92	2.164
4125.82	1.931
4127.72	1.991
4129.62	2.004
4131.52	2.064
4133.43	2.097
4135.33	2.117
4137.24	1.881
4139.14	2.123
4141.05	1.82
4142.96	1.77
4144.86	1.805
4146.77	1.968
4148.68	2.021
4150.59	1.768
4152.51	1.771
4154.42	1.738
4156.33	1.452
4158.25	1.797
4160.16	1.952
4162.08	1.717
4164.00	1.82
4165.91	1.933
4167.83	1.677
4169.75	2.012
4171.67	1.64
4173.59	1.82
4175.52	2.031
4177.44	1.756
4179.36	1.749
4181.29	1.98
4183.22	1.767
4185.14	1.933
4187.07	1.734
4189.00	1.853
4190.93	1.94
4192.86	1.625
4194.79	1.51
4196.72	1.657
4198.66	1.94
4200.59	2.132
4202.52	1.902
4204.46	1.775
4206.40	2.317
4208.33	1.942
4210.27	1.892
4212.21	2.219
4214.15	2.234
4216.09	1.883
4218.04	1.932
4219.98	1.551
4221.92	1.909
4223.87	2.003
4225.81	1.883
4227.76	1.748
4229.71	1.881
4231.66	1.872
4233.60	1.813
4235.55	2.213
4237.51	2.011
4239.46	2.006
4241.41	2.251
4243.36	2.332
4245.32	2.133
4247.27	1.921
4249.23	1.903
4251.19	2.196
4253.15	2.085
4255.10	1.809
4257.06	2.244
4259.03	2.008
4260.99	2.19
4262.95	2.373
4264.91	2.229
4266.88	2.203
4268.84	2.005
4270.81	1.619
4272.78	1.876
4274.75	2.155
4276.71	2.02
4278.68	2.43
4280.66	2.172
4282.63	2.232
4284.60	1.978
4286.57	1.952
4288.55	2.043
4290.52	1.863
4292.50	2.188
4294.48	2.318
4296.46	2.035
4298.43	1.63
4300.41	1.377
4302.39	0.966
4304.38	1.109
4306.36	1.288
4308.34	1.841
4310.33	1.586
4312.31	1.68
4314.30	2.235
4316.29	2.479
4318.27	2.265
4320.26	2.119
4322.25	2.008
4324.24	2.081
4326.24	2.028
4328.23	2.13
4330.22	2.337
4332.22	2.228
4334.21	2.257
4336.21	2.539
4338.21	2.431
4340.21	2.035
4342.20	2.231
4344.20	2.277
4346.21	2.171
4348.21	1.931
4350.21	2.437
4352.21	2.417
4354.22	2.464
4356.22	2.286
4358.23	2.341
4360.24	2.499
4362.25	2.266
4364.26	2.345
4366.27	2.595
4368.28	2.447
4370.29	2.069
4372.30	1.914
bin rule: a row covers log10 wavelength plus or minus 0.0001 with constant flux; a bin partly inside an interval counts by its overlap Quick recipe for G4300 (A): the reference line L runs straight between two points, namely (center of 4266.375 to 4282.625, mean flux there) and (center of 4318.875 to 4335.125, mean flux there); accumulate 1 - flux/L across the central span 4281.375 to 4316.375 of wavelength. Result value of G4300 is 4.9 A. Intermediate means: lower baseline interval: 2.07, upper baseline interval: 2.15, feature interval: 1.81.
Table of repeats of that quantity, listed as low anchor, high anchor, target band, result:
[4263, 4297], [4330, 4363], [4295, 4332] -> 5.7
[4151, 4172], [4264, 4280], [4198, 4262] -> -1.6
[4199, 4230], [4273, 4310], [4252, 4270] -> -2.1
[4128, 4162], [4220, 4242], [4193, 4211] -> 0.4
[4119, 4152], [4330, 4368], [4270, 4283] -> 0.8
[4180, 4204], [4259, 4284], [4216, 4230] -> 0.7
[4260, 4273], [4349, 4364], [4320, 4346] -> 1.0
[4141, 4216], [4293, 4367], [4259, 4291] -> -1.3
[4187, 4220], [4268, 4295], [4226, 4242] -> 0.0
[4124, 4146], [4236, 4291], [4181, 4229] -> 3.4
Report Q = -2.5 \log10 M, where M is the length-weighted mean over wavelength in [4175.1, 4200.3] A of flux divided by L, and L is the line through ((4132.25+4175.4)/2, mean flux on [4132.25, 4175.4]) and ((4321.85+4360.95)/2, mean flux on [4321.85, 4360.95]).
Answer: 0.068 mag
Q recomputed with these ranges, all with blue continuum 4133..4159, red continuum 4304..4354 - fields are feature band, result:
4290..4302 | 0.11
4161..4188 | 0.04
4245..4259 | -0.02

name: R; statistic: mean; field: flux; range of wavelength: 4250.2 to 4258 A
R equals 2.08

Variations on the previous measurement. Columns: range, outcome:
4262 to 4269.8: 2.2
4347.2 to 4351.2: 2.19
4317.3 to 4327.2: 2.1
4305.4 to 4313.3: 1.6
